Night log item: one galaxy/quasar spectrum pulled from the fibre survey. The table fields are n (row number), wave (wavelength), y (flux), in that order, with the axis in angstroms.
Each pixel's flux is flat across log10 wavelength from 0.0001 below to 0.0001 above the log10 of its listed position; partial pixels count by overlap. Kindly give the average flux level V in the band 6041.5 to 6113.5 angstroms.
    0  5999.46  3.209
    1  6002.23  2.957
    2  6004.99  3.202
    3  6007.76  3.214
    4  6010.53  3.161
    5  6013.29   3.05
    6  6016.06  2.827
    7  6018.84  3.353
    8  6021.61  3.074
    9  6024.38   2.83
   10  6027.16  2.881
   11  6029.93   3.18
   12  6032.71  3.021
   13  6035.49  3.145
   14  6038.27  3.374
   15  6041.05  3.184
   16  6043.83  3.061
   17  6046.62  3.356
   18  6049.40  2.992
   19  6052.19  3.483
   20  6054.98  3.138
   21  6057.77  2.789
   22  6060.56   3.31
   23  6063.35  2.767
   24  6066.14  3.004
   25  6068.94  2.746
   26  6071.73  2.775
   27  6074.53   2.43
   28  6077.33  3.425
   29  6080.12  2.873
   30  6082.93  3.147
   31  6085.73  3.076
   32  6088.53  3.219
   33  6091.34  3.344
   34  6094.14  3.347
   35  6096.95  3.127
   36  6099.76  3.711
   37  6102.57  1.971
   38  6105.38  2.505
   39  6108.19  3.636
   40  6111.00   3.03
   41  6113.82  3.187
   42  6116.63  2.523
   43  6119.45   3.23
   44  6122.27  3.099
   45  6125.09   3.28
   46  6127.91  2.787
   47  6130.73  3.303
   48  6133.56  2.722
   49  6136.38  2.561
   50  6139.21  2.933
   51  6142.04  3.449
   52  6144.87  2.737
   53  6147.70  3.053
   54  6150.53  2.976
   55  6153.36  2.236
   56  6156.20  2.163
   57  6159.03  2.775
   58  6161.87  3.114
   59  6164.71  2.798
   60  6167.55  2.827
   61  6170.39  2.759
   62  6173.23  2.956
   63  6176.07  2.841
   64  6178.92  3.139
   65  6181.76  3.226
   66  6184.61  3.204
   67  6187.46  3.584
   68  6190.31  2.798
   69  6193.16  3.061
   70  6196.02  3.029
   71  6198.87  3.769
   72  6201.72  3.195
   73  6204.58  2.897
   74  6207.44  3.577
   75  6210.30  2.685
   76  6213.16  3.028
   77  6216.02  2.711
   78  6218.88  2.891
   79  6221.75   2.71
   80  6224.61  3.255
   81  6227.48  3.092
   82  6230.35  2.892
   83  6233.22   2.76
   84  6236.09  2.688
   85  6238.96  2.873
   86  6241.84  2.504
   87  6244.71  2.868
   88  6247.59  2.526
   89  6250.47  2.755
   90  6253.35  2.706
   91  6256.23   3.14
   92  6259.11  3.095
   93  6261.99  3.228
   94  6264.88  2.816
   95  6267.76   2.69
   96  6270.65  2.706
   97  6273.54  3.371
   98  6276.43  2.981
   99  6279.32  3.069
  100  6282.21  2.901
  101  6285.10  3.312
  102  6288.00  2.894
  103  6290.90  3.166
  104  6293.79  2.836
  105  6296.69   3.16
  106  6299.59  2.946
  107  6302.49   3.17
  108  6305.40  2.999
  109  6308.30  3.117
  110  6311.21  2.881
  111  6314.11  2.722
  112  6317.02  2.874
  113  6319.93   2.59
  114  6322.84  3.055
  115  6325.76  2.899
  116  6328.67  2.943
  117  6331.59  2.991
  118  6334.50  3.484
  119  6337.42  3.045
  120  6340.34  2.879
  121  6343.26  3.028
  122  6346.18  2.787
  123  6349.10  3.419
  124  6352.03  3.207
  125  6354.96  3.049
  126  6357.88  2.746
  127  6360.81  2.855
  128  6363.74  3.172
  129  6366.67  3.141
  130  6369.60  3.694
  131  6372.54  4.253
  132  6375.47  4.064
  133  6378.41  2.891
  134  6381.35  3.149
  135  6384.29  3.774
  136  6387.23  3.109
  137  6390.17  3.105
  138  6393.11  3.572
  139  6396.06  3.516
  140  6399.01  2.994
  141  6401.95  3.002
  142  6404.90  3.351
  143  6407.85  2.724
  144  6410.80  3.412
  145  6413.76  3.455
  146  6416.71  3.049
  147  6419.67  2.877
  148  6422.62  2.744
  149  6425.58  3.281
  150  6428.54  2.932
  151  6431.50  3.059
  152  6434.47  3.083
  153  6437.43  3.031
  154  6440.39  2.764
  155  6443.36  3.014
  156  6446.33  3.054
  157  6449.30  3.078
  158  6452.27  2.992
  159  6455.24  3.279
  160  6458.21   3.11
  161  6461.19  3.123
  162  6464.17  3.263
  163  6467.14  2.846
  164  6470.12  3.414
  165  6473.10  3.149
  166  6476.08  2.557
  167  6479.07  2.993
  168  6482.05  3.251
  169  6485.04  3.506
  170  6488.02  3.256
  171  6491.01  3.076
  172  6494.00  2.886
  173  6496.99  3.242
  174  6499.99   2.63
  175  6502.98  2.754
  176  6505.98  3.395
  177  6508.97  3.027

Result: 3.05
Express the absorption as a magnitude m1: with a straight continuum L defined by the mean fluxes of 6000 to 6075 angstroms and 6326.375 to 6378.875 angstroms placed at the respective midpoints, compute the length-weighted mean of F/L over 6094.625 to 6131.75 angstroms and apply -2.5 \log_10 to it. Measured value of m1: 0.02 mag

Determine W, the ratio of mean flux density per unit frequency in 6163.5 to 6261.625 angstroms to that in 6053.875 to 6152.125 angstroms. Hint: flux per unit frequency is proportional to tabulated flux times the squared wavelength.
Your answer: 1.02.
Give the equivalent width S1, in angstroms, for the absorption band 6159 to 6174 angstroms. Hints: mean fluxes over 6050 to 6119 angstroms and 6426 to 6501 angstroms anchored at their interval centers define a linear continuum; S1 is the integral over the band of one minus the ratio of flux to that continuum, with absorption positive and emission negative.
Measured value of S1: 0.78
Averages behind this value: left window 3.03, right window 3.07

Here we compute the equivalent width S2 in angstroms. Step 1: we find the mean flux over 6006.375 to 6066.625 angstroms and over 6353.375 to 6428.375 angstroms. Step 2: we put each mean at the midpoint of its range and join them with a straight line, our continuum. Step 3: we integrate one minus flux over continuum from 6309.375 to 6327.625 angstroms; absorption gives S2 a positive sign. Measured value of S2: 2.1 angstroms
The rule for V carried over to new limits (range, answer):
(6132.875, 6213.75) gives 2.97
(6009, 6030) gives 3.04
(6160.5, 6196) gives 3.03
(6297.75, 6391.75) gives 3.13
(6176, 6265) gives 2.99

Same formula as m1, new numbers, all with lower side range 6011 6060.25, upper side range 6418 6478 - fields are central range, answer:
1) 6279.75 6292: -0.001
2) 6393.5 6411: -0.046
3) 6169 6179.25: 0.066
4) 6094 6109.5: 0.027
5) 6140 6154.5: 0.066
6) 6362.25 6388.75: -0.142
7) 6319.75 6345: 0.016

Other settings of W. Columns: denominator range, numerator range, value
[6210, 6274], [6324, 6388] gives 1.16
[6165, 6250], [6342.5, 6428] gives 1.15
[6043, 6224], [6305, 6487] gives 1.13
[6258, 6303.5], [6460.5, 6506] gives 1.08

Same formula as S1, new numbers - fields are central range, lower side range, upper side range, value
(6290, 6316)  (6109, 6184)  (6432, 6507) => -0.02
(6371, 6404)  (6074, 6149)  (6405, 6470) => -3.64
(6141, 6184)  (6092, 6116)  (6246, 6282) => 1.94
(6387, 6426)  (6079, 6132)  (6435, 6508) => -1.07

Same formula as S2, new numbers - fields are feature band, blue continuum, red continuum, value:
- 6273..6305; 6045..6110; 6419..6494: 0.0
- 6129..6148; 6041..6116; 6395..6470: 0.6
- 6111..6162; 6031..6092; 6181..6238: 2.8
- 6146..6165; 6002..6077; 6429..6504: 2.0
